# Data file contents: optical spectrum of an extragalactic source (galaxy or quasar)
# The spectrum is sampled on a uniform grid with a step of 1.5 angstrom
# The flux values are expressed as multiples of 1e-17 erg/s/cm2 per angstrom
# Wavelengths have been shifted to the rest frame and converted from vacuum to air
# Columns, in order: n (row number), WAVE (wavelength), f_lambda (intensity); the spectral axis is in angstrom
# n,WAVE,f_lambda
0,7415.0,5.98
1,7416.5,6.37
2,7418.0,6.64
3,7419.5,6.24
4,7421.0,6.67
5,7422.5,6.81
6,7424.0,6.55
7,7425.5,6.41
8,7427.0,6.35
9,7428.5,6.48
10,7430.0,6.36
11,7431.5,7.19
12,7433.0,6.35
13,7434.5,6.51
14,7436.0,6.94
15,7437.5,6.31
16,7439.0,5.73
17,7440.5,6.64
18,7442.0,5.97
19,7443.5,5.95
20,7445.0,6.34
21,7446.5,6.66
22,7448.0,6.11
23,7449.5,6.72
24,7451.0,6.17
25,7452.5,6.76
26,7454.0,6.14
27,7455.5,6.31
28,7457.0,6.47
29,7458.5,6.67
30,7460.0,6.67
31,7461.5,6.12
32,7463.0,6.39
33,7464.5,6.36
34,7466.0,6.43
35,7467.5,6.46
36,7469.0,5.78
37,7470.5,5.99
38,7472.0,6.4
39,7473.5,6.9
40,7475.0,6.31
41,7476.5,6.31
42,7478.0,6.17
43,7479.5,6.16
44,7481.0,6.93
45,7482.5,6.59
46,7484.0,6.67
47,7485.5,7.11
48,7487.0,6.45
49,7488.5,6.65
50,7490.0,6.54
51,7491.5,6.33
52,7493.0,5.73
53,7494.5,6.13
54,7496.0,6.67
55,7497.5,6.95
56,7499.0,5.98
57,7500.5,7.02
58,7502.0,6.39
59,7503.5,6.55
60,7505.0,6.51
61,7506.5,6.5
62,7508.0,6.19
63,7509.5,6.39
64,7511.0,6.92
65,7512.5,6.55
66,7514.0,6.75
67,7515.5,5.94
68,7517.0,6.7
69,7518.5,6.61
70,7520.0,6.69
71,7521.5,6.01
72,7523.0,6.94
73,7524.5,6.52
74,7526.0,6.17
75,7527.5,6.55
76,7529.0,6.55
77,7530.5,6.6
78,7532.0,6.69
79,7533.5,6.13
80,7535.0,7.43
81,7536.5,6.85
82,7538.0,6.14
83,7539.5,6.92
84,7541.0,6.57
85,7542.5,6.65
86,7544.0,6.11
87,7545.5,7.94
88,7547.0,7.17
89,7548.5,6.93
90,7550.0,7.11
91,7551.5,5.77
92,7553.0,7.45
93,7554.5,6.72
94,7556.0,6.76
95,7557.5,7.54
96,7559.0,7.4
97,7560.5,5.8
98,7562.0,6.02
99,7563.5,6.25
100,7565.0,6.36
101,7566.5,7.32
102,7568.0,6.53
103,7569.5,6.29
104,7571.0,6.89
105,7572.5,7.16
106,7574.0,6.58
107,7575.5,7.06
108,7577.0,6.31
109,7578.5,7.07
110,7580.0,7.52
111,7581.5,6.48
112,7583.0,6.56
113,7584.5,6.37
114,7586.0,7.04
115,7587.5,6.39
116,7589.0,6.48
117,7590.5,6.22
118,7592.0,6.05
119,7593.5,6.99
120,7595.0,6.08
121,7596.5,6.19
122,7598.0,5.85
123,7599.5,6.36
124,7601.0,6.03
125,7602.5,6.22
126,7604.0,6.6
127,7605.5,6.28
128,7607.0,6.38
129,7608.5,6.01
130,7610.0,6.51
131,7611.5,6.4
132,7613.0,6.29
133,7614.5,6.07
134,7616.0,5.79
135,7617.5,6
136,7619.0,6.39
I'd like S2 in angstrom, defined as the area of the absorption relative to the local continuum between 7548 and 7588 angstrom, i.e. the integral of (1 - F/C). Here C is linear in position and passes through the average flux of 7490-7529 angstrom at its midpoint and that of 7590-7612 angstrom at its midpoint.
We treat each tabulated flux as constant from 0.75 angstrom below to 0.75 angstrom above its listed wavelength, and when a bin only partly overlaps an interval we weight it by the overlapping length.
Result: -2.4 angstrom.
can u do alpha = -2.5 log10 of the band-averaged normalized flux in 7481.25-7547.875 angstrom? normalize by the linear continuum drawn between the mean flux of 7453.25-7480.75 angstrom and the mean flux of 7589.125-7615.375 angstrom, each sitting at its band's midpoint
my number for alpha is -0.04 mag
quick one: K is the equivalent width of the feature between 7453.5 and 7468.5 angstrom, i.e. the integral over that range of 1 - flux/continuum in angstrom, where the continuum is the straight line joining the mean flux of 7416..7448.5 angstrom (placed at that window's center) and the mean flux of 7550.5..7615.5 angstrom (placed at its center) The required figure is 0.1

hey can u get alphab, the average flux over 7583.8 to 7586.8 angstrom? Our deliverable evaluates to 6.71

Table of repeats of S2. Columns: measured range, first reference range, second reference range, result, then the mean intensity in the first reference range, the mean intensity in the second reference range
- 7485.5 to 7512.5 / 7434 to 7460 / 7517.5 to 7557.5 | 0.3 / 6.38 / 6.71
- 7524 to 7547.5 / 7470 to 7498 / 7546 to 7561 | 0.4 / 6.47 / 6.9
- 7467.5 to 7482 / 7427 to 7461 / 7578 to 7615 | 0.2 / 6.43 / 6.42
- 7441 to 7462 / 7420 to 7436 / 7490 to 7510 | 0.5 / 6.58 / 6.42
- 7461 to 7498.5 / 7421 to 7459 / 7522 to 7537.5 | 0.6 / 6.44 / 6.62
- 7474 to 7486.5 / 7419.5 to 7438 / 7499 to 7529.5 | 0.0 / 6.57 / 6.51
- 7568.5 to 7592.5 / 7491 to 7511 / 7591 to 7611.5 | -1.3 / 6.43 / 6.28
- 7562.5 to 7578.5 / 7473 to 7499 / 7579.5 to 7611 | -0.7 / 6.49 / 6.4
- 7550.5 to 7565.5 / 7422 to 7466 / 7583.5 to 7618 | -0.7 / 6.43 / 6.29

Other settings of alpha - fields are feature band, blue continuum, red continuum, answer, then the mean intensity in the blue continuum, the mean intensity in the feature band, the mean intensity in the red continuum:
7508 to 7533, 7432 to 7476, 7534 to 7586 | 0.02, 6.37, 6.52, 6.77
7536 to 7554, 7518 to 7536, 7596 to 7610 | -0.05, 6.58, 6.8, 6.23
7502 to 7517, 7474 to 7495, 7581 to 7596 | -0.01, 6.44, 6.48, 6.46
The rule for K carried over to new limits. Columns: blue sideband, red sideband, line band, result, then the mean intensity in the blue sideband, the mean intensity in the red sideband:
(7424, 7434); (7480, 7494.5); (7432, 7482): 1.2 angstrom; 6.53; 6.53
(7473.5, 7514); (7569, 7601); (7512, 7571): -1.1 angstrom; 6.5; 6.56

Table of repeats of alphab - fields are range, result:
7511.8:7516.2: 6.42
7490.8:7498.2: 6.36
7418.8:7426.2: 6.54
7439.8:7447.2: 6.31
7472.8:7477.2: 6.5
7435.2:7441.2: 6.4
